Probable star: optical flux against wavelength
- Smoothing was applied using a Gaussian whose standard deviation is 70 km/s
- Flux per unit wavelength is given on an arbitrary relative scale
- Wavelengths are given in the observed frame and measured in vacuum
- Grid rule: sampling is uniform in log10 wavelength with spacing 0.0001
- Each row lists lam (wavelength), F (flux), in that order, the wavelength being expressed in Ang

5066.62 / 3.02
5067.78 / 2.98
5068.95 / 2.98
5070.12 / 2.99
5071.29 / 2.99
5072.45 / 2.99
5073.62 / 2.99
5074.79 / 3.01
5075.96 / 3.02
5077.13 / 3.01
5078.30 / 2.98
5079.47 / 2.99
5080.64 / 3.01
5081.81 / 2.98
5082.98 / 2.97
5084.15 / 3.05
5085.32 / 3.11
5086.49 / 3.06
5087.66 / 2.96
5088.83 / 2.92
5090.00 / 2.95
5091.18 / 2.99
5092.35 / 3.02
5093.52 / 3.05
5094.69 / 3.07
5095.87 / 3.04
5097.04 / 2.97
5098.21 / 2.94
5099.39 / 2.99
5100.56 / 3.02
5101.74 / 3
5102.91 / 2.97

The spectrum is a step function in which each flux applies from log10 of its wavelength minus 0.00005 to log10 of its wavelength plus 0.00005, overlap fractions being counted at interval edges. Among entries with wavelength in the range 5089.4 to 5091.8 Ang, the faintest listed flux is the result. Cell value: 2.95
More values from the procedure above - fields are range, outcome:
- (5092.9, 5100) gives 2.94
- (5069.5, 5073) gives 2.99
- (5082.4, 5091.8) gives 2.92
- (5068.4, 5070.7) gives 2.98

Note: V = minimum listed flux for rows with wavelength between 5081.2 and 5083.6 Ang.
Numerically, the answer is 2.97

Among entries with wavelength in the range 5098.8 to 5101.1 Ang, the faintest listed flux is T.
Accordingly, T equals 2.99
